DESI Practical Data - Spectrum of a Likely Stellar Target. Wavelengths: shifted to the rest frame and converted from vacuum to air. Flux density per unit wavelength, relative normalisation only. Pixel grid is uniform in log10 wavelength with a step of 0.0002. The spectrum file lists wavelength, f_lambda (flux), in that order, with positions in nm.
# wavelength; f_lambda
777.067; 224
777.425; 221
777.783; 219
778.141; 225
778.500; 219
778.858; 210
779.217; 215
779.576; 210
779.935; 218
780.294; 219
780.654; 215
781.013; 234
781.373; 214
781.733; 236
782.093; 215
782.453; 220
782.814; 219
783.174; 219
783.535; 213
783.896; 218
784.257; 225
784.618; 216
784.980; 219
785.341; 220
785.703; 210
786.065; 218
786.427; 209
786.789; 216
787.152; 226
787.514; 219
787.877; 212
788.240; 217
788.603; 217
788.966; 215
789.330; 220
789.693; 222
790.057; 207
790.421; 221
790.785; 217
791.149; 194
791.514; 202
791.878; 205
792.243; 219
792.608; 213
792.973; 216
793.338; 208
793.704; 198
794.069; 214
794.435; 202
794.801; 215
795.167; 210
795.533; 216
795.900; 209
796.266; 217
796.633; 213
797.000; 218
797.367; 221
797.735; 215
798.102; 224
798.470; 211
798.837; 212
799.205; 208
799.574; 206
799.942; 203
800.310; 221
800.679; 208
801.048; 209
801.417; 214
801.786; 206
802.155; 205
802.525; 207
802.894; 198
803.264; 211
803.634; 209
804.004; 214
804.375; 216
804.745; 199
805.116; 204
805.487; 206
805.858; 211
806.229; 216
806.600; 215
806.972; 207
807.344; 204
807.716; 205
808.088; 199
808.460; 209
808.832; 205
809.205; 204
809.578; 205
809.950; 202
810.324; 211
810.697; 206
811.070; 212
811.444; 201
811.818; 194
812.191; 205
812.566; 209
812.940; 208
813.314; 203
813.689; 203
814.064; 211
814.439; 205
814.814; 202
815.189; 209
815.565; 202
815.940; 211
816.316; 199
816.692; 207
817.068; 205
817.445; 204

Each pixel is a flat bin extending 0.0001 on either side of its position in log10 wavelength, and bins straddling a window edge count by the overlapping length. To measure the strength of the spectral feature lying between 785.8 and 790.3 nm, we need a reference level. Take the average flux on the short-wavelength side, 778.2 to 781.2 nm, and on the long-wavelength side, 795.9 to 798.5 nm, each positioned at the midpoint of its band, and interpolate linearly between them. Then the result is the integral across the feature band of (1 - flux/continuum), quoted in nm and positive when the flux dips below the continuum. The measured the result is 0.02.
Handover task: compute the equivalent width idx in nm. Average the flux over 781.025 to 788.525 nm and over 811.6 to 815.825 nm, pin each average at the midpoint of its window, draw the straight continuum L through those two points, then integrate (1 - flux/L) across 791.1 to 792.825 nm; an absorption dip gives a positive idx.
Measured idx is 0.058 nm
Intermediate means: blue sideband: 218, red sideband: 205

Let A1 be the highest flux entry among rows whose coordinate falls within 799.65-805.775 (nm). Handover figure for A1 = 221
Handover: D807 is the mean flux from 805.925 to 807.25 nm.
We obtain 212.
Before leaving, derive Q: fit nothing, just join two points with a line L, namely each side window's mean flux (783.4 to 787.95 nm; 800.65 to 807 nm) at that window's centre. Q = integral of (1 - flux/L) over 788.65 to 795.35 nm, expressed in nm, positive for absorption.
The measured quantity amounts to 0.10 nm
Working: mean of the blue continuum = 217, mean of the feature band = 211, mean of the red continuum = 209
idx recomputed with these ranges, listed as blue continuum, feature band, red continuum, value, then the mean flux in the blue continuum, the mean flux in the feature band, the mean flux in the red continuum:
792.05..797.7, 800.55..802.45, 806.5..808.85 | 0.01 nm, 213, 208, 206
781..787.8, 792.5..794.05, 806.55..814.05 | 0.04 nm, 219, 209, 205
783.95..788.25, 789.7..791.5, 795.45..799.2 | 0.05 nm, 217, 210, 215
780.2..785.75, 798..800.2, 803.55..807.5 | 0.02 nm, 220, 211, 209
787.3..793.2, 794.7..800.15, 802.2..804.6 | -0.06 nm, 214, 213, 209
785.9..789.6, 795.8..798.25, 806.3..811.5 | -0.05 nm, 217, 217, 206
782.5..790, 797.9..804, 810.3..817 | 0.04 nm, 217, 210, 205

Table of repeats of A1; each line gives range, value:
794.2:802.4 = 224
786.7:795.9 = 226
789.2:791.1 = 222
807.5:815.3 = 212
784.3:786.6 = 220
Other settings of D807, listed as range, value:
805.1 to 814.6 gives 206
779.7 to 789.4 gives 218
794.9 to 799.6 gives 214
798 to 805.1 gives 209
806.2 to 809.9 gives 206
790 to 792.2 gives 208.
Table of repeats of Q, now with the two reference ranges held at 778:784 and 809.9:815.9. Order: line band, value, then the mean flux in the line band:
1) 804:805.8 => 0.012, 207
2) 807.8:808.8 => 0.015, 204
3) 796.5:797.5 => -0.025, 217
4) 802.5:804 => 0.017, 207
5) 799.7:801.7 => -0.001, 211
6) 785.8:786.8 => 0.013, 214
